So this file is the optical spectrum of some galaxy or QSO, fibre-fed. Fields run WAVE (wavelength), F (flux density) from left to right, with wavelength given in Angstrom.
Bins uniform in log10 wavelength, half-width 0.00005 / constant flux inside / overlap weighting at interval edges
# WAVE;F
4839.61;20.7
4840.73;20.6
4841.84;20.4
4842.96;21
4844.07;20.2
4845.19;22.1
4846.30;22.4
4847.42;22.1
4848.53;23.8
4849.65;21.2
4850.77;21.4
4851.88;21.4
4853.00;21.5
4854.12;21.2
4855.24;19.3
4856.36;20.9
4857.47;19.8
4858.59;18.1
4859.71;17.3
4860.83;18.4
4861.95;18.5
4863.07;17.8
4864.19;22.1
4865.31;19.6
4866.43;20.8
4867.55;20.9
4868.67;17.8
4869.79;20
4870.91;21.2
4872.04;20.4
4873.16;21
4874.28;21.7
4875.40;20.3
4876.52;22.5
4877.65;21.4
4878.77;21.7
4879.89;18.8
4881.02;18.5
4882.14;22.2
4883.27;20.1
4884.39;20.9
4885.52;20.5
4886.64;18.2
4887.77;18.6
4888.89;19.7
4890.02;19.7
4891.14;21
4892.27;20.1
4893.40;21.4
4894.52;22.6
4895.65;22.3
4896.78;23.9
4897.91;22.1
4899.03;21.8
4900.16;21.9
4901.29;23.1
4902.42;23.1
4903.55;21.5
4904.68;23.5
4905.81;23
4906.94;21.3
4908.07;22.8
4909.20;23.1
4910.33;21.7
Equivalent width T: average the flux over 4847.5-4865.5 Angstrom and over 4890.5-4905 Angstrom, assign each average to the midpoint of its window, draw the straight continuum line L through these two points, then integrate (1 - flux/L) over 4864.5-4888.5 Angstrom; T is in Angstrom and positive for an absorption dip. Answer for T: 0.9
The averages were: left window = 20.2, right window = 22.1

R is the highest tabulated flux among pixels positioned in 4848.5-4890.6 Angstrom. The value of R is 23.8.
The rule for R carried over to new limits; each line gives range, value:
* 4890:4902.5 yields 23.9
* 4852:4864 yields 21.5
